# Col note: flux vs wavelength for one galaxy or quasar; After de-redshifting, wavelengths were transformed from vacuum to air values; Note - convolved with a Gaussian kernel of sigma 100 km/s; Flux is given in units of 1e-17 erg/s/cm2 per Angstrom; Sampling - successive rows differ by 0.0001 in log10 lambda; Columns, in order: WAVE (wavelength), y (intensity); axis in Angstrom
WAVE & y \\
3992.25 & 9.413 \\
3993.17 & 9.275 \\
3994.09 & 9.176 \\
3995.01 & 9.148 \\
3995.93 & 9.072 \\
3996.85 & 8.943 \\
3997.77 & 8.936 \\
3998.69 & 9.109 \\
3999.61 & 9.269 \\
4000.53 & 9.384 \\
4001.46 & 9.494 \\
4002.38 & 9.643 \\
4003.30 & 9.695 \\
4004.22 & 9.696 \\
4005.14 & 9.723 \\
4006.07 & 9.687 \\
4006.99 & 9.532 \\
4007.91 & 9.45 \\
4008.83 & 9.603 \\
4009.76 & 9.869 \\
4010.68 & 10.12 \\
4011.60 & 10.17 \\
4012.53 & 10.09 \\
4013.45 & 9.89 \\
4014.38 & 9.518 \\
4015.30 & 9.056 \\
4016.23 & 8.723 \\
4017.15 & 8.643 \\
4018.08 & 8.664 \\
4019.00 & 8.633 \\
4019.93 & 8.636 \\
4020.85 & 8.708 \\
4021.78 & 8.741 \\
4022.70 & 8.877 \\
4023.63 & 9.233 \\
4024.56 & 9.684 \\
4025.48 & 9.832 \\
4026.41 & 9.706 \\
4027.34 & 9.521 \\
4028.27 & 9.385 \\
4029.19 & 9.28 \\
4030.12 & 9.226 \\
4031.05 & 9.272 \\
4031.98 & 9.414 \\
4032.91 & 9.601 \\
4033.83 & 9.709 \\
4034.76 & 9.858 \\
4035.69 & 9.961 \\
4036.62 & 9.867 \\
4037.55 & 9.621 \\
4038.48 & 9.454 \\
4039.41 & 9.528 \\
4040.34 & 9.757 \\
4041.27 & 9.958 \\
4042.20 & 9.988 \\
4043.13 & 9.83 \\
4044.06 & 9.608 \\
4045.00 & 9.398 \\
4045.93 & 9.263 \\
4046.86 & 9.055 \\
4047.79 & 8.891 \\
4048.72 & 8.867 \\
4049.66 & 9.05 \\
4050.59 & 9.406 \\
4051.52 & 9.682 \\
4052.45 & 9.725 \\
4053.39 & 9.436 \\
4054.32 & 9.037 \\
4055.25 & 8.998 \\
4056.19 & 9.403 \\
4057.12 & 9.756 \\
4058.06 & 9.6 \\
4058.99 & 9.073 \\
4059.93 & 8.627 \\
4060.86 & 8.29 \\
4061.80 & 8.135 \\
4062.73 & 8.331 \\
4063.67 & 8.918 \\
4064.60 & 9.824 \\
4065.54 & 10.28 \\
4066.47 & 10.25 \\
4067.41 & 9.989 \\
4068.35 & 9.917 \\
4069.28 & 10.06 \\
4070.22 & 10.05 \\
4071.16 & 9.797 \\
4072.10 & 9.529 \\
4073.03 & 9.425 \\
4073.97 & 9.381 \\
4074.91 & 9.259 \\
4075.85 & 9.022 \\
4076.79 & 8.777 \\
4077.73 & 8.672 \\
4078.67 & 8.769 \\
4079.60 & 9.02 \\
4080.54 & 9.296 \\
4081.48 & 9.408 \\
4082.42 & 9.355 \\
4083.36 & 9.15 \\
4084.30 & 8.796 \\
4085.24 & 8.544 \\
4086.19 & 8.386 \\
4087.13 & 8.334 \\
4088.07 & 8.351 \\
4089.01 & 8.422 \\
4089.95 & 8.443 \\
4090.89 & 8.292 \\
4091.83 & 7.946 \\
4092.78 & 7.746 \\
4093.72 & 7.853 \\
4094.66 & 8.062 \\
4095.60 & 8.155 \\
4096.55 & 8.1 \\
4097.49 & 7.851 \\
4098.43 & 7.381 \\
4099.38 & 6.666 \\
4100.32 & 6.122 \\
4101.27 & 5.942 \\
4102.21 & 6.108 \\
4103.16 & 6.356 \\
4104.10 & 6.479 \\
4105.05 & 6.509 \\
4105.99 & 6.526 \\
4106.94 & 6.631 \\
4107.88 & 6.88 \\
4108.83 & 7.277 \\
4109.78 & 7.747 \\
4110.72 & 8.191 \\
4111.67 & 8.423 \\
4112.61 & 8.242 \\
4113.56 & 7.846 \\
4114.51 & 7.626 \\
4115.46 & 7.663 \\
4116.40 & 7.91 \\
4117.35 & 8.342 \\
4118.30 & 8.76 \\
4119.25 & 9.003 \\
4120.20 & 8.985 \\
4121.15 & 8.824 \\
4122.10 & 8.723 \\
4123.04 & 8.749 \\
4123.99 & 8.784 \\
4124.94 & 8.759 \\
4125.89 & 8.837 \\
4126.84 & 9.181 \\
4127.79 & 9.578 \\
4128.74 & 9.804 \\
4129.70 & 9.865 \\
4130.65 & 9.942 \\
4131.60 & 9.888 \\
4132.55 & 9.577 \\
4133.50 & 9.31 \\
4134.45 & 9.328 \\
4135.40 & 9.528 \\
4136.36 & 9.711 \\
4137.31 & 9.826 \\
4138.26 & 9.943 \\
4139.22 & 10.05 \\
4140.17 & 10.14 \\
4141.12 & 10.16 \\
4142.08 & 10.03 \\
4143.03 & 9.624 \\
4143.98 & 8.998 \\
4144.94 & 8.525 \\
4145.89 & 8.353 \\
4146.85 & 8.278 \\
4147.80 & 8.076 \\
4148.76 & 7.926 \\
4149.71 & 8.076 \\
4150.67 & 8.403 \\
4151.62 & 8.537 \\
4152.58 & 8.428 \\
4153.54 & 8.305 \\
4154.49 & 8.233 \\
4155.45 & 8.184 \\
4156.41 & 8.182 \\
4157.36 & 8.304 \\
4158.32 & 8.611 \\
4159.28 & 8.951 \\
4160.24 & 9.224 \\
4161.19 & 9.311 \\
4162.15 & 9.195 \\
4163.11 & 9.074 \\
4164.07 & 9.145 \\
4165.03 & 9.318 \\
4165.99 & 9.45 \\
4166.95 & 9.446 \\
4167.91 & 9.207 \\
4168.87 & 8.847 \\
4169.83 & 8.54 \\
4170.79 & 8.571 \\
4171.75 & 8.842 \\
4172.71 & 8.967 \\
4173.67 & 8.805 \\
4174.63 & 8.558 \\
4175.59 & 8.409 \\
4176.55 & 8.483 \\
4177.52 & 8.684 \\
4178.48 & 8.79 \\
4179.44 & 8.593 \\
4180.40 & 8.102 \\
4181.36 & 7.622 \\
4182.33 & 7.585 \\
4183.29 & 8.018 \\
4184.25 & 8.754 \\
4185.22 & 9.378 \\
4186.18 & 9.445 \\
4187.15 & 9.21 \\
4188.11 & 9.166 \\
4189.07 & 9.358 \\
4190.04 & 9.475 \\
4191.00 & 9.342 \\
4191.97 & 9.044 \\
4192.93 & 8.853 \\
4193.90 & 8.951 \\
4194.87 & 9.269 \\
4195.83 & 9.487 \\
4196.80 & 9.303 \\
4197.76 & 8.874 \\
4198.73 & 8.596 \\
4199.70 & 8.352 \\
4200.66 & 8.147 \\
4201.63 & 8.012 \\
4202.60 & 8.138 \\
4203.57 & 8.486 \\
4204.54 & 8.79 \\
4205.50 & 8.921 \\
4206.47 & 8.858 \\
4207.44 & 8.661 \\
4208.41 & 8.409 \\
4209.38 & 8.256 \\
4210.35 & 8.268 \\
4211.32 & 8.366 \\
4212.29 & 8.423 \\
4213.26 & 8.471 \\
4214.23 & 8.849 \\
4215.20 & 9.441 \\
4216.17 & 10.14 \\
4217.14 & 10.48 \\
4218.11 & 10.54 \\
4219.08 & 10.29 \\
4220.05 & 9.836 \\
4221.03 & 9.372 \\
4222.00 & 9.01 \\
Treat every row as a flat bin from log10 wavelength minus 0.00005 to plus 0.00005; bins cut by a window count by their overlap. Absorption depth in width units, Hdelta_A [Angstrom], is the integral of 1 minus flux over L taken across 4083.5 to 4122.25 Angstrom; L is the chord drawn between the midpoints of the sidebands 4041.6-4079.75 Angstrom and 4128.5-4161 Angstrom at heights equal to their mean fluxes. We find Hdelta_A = 6.01 Angstrom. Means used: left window 9.33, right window 9.06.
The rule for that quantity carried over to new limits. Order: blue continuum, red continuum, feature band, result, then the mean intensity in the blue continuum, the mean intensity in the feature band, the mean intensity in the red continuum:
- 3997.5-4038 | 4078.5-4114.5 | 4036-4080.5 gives -4.0 Angstrom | 9.43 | 9.38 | 7.82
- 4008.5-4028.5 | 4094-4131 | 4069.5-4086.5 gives -1.4 Angstrom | 9.33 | 9.16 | 7.96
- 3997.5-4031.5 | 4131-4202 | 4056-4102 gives 2.3 Angstrom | 9.37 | 8.73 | 8.91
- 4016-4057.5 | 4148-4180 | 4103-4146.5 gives 1.0 Angstrom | 9.36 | 8.7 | 8.71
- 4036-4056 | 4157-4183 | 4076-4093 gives 1.0 Angstrom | 9.45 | 8.67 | 8.76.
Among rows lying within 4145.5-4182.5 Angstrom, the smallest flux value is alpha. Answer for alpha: 7.585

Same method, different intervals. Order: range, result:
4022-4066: 8.135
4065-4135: 5.942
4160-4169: 8.847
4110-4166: 7.626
